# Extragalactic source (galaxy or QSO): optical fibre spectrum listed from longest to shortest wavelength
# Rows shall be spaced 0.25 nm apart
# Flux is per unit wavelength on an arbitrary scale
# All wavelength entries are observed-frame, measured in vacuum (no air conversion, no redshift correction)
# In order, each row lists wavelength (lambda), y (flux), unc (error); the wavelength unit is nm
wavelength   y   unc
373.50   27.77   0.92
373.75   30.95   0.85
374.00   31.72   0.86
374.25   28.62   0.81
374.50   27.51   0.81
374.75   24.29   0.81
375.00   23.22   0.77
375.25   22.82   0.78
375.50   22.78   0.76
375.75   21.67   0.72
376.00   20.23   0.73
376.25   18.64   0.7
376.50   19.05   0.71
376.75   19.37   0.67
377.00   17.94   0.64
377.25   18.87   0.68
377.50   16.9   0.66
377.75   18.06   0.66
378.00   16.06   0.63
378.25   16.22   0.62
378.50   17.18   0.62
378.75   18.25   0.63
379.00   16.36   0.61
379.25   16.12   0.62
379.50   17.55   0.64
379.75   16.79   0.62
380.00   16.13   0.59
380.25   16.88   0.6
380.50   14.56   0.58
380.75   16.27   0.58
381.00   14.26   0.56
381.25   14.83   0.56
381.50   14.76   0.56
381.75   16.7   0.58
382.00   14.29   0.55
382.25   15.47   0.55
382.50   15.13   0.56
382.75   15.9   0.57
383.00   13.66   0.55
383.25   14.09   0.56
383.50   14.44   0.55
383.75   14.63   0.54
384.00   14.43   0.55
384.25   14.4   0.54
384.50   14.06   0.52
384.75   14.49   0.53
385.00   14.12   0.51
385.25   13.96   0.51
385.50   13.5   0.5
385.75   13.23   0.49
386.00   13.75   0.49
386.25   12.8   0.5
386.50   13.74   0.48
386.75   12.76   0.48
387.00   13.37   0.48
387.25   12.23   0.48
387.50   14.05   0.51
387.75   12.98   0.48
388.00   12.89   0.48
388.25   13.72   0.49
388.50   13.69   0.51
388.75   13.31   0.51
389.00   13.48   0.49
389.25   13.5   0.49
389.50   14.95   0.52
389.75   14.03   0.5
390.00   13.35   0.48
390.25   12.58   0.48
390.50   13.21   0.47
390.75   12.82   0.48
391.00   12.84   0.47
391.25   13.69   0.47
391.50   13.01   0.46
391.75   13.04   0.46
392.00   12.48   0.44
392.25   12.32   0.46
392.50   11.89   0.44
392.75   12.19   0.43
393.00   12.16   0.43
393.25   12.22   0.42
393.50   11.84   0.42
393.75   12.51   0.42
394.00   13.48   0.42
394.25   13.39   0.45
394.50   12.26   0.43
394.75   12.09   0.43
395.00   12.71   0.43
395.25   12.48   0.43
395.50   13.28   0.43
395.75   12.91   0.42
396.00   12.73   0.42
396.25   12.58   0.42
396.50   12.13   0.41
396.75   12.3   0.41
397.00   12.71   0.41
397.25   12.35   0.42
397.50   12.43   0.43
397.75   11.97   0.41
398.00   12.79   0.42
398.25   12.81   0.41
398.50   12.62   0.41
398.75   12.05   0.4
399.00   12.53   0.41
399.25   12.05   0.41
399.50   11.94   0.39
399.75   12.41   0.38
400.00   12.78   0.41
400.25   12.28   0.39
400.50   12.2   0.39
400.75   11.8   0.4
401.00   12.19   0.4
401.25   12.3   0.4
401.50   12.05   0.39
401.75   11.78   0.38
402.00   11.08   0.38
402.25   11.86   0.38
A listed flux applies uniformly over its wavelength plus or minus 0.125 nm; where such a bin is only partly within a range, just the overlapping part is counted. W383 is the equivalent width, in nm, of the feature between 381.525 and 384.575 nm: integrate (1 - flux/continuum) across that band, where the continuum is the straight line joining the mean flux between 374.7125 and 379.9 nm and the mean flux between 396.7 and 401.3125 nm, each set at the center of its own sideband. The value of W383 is 0.421 nm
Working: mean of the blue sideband 18.9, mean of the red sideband 12.3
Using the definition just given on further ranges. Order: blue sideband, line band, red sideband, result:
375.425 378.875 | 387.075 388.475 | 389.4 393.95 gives 0.113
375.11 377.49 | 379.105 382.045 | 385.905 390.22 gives 0.303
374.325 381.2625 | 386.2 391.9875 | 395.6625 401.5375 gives 0.735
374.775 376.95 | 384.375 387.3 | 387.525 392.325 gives 0.377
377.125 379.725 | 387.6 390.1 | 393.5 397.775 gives 0.137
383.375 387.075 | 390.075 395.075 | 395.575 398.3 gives 0.145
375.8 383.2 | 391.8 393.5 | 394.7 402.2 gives 0.180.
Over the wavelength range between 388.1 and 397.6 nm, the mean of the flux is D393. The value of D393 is 12.9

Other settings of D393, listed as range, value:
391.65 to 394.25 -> 12.5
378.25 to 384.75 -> 15.5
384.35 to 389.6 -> 13.5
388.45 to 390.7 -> 13.5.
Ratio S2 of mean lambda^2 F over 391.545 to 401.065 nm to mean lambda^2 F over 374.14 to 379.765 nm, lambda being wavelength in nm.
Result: 0.7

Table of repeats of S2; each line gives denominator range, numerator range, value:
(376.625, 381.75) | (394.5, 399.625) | 0.82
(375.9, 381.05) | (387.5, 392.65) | 0.81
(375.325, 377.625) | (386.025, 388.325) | 0.71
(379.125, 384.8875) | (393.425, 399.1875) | 0.89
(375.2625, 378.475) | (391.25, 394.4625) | 0.72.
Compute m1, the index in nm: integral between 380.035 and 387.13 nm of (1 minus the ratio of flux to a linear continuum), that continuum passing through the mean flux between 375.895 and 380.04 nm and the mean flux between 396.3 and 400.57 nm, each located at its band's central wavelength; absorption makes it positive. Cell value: 0.766 nm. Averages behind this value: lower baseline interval 17.6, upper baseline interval 12.4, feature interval 14.5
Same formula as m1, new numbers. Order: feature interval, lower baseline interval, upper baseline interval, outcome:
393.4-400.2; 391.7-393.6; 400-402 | -0.206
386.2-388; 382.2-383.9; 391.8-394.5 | 0.089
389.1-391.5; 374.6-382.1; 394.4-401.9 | 0.192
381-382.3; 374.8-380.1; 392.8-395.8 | 0.155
